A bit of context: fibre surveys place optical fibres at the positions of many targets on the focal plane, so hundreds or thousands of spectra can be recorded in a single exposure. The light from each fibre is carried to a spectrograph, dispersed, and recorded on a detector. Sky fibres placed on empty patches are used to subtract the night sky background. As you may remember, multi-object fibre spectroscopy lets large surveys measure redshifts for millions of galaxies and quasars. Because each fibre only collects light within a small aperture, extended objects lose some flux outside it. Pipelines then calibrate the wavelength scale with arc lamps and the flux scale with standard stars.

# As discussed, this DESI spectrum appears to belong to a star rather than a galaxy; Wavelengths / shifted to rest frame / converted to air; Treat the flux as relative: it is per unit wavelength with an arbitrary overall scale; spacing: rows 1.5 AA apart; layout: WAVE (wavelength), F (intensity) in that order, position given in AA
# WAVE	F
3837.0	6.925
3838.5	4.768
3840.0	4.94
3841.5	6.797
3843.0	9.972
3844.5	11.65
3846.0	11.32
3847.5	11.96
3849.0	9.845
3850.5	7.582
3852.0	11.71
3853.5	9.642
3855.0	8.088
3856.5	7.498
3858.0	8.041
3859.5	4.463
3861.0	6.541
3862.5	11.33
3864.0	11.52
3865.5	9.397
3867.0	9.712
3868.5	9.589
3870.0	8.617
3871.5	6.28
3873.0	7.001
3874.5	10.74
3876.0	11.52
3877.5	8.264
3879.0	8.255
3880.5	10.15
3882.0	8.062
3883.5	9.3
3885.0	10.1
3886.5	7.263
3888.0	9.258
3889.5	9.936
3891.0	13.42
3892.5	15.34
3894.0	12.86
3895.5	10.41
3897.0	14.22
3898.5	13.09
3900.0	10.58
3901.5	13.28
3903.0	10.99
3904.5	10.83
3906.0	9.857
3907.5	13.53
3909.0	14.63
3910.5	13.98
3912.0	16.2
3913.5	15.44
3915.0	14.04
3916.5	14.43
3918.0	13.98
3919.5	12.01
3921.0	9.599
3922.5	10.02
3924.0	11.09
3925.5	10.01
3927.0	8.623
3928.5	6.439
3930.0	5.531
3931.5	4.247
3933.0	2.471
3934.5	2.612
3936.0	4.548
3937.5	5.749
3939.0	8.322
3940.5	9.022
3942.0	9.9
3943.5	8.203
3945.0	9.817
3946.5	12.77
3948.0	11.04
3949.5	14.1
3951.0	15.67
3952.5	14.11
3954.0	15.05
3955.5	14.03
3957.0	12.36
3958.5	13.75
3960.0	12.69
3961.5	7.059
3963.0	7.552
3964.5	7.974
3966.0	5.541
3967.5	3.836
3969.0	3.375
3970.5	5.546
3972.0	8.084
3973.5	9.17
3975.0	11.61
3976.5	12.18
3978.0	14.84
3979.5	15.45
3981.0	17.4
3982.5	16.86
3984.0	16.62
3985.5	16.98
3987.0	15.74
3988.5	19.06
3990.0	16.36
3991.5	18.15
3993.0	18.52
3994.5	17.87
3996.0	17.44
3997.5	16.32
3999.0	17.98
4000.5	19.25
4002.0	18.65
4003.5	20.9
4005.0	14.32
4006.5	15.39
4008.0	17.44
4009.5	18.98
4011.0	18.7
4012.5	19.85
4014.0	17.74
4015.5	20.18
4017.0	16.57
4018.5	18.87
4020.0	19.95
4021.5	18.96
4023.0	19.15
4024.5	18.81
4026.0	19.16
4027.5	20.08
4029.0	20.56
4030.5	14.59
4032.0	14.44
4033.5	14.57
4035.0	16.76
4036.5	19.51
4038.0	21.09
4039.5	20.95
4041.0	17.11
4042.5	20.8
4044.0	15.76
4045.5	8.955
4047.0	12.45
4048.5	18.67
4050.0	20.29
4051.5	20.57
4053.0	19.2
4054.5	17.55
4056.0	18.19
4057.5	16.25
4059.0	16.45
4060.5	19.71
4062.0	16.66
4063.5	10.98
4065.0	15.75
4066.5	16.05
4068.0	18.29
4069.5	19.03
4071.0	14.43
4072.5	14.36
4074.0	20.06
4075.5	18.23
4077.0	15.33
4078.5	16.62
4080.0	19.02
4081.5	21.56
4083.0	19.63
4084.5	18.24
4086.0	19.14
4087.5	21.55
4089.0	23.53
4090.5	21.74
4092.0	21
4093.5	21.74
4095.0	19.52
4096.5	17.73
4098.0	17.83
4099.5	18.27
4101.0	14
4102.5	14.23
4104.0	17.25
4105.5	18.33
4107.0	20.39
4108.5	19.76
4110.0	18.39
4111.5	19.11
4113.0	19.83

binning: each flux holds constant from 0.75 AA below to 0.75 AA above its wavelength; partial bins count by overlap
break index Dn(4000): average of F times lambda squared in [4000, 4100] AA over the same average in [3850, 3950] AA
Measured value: 2.0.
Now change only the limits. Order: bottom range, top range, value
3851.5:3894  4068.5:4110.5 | 2.21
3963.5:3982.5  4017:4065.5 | 1.85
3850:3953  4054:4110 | 1.96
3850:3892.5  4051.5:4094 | 2.20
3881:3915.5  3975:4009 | 1.47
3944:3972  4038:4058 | 1.79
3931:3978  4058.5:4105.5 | 2.08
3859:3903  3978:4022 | 1.87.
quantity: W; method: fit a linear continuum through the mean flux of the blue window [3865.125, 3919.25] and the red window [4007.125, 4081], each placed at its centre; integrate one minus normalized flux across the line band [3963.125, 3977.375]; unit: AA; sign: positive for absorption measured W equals 6.9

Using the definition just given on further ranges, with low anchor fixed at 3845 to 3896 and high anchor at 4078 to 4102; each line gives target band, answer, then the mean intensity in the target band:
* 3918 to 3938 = 7.7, 7.42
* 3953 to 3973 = 6.7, 9.05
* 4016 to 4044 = -2.8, 18.4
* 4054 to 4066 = 1.1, 16.4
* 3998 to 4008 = -1.4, 17.7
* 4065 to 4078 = 1.2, 16.9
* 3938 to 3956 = 1.8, 11.7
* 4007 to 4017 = -1.7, 18.6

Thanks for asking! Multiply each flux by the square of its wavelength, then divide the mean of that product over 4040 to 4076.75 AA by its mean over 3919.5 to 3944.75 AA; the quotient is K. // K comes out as 2.41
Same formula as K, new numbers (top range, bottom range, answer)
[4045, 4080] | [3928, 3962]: 1.86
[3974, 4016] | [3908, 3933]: 1.61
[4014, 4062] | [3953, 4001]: 1.39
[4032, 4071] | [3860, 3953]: 1.79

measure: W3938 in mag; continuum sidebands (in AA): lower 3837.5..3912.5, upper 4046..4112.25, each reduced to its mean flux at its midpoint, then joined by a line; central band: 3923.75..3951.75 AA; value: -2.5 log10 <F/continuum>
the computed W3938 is 0.442 mag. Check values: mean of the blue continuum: 10.1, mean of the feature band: 8.38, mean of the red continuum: 18.1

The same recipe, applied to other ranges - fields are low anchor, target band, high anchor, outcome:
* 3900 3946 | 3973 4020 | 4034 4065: -0.191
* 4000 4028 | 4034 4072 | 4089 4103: 0.088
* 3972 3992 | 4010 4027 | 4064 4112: -0.166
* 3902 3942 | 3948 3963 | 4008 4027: 0.017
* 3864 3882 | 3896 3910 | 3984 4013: -0.108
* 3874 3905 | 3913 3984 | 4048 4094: 0.284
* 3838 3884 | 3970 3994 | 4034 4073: -0.040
